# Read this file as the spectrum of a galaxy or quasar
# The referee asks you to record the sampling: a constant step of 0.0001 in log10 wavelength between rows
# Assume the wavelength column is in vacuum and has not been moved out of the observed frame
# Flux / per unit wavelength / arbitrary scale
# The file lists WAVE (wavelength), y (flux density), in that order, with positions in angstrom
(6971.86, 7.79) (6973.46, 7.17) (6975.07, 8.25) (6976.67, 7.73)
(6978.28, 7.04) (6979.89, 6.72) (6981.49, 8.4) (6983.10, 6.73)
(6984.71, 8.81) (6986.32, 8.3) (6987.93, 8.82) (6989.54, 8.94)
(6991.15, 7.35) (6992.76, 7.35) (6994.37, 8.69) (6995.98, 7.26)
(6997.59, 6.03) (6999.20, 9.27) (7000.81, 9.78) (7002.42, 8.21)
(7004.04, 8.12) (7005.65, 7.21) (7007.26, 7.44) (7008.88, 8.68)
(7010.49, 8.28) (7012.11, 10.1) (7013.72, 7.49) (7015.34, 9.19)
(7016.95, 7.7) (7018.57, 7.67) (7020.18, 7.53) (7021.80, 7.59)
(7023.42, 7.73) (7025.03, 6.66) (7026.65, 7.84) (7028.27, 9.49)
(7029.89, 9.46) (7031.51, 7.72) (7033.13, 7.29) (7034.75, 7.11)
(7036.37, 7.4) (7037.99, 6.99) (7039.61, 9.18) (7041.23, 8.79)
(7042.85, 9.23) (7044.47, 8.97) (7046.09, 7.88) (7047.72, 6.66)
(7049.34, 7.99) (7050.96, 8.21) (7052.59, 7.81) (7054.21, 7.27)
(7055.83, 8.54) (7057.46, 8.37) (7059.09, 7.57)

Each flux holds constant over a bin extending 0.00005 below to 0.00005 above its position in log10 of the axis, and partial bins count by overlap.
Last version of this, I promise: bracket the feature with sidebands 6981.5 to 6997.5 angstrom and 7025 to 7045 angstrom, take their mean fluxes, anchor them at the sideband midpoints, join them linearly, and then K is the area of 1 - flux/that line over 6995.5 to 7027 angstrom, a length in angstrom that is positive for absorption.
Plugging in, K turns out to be 0.30 angstrom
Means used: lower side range 7.95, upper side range 8.21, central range 8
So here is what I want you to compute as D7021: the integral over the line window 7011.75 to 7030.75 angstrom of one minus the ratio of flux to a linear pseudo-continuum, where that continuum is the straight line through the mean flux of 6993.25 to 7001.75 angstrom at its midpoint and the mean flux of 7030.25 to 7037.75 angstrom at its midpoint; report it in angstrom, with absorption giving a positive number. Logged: -1.1 angstrom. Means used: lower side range 8.18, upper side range 7.47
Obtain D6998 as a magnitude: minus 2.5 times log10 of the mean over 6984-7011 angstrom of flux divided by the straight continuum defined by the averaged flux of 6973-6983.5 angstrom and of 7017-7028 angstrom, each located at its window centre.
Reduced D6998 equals -0.08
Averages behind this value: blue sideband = 7.47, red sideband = 7.61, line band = 8.15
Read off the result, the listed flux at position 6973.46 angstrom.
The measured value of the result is 7.17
